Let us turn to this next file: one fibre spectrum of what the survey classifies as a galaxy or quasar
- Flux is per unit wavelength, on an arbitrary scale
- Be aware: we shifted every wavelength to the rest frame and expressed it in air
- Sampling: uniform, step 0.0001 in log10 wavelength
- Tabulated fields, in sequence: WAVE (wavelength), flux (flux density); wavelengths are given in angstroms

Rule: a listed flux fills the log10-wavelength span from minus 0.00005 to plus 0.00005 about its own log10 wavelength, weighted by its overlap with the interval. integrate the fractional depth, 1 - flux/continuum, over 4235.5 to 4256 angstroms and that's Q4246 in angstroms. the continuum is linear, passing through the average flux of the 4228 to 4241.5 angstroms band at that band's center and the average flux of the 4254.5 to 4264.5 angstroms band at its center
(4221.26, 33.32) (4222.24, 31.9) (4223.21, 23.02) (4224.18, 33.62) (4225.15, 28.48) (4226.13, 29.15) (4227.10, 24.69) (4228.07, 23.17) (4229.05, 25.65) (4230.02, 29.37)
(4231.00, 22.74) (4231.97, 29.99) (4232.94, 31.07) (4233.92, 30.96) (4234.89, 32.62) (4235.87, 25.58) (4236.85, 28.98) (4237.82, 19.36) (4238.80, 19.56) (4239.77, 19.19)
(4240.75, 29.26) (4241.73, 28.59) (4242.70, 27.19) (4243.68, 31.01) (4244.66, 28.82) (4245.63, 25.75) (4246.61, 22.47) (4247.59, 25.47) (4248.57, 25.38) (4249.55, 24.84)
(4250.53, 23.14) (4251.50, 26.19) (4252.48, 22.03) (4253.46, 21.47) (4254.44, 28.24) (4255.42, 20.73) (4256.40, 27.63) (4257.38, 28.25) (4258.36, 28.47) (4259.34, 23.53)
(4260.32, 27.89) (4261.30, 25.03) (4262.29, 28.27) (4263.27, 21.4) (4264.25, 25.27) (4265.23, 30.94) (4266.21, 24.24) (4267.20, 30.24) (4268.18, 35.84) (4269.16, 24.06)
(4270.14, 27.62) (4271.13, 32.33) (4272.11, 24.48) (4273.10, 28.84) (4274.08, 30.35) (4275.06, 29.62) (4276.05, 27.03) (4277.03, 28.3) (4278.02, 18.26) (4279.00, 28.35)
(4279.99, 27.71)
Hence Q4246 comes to 0.9 angstroms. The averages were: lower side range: 26.4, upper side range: 25.8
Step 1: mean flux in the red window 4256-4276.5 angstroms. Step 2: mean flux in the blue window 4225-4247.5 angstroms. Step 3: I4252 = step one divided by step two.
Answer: 1.04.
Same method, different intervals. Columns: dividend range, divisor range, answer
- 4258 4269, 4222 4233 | 0.99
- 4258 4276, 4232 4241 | 1.05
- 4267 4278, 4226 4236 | 1.03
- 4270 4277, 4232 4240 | 1.09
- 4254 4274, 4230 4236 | 0.94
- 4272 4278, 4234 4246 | 1.04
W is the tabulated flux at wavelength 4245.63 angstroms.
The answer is 25.75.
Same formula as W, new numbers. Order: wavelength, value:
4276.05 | 27.03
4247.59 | 25.47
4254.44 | 28.24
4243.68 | 31.01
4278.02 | 18.26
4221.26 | 33.32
